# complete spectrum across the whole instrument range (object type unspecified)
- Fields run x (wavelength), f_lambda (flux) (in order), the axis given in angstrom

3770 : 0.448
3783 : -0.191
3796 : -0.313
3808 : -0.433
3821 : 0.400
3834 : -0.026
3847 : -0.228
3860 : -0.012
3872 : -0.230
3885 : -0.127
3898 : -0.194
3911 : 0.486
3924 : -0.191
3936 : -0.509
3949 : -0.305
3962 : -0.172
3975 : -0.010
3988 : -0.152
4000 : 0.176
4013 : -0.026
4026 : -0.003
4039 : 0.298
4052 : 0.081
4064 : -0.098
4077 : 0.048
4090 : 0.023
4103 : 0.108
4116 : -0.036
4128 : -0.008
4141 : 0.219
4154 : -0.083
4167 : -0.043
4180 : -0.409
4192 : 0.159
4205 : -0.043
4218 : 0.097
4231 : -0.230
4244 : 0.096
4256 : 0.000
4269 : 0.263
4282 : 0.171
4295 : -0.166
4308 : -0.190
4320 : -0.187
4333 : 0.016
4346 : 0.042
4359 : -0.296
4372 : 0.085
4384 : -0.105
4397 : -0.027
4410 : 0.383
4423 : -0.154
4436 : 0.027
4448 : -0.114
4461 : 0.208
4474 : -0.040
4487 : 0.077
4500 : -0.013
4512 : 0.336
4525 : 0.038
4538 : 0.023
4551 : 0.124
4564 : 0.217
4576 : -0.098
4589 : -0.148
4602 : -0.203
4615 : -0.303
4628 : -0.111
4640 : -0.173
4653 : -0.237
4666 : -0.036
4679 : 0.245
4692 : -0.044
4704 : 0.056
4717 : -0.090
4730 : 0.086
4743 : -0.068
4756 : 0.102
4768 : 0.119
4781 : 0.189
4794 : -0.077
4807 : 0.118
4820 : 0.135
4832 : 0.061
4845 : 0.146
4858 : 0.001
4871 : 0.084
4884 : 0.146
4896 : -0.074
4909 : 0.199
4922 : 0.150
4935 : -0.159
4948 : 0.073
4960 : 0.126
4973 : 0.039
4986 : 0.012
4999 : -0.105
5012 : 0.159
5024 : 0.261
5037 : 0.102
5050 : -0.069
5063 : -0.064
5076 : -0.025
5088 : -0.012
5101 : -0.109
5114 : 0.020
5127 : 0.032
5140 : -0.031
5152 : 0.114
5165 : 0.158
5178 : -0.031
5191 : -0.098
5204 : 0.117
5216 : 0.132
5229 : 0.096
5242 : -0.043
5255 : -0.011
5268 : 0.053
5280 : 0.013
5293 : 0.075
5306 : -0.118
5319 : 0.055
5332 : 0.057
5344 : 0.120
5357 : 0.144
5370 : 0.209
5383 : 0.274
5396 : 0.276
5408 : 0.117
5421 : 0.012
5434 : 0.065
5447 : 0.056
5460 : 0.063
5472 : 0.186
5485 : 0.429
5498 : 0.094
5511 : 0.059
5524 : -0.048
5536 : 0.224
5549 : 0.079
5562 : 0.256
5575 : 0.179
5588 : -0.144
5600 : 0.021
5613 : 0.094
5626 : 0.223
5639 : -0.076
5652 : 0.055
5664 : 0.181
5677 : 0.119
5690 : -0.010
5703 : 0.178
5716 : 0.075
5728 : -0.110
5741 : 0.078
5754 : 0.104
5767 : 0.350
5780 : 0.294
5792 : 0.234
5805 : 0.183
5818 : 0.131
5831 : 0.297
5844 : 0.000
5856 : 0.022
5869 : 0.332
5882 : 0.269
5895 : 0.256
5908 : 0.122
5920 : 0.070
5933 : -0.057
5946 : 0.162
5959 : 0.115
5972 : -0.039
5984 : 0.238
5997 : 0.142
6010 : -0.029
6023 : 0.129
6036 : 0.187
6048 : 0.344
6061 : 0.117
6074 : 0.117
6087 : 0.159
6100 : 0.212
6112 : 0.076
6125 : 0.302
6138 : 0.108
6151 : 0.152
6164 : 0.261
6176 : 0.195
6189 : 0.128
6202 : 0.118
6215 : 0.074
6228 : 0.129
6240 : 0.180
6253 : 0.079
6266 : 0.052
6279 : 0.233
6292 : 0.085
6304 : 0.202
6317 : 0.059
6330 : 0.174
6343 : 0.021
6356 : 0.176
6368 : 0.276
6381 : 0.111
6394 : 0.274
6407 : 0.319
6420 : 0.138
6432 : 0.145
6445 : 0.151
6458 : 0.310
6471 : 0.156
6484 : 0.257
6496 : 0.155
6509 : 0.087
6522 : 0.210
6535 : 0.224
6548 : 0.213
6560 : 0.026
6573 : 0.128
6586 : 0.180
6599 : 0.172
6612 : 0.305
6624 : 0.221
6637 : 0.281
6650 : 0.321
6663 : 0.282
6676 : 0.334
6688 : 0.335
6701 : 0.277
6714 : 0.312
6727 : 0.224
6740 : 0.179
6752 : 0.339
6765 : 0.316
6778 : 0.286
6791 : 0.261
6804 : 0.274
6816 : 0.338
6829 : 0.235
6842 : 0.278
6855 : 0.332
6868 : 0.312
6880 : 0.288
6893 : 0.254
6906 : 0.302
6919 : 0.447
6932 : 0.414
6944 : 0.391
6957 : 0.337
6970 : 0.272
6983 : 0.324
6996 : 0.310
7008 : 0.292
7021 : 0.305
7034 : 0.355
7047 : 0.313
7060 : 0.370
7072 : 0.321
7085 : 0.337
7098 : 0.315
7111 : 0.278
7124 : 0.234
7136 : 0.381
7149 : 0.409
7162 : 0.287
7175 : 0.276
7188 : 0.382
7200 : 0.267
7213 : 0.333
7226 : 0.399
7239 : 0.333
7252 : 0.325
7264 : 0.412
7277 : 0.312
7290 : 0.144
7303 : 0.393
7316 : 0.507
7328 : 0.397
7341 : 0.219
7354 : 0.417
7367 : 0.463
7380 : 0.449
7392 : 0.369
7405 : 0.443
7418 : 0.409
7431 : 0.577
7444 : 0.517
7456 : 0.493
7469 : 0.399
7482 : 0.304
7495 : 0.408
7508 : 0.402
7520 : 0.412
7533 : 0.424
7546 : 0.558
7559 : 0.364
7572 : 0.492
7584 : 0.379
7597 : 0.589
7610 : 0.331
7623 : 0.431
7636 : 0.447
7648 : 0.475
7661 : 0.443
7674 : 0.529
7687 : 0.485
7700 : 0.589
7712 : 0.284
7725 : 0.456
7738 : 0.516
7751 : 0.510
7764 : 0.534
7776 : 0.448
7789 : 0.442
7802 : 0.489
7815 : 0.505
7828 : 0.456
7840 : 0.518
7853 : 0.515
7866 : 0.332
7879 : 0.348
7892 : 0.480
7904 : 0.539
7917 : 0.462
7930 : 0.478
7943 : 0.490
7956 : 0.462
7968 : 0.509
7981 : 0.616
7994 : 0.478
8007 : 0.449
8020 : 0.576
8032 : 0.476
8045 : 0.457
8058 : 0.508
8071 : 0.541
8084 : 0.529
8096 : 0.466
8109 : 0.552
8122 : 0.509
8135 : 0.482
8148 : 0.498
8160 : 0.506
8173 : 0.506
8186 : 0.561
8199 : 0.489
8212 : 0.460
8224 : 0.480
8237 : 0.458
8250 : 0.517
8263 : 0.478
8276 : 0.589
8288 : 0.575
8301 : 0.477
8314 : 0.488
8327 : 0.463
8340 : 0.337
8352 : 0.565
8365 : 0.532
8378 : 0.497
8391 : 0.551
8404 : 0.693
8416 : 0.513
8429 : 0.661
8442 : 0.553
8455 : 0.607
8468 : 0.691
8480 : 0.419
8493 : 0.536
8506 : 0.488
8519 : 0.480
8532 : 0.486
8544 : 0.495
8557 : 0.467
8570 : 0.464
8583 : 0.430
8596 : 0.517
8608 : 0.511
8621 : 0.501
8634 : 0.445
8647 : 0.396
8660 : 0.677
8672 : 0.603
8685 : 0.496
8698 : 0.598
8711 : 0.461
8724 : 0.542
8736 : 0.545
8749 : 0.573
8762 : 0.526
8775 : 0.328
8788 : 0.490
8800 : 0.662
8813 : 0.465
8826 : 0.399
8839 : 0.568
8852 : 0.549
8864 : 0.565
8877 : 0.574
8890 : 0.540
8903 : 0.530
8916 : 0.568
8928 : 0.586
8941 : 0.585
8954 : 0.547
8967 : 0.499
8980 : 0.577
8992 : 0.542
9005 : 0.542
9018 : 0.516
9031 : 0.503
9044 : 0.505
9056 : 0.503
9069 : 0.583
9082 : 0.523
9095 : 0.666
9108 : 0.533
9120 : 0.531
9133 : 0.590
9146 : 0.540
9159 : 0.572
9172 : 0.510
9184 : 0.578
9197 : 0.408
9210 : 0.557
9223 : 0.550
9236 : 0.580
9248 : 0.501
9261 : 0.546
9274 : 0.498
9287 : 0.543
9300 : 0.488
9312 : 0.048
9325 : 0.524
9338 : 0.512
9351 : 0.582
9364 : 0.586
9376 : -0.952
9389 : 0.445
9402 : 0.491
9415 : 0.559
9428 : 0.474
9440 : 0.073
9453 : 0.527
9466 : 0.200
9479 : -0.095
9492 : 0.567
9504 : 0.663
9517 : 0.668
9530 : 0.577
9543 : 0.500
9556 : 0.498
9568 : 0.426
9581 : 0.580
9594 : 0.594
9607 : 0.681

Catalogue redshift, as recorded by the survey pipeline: 0.653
